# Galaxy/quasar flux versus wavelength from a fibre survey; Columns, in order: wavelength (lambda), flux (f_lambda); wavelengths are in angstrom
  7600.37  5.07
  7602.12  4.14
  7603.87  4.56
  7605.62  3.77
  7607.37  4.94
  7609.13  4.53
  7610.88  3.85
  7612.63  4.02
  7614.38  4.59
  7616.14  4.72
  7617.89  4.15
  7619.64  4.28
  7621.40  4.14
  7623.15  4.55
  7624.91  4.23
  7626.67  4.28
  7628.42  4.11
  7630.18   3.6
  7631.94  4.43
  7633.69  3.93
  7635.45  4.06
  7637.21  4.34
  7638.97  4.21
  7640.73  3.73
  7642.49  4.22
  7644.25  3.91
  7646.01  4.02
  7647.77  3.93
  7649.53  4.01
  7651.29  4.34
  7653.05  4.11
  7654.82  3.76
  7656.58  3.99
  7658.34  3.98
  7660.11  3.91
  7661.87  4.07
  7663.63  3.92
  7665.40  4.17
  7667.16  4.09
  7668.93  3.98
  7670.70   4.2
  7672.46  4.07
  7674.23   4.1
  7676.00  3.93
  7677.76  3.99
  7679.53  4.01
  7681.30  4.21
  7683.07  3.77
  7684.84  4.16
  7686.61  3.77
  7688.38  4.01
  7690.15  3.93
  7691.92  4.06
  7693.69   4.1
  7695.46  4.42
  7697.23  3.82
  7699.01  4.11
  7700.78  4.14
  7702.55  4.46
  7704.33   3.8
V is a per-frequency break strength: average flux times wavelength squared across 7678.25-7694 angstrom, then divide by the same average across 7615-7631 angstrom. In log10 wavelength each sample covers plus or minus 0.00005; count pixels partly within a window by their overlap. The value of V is 0.96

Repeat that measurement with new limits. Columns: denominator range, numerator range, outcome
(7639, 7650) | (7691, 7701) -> 1.04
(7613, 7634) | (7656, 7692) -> 0.96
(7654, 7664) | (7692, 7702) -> 1.06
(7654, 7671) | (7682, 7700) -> 1.01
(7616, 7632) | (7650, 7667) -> 0.96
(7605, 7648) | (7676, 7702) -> 0.98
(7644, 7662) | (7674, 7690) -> 1.00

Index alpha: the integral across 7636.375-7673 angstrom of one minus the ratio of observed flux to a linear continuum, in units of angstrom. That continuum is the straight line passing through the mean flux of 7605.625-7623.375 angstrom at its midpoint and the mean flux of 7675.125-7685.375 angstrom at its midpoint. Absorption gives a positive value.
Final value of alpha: 0.8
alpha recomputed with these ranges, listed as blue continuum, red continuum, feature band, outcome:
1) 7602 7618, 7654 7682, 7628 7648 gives 0.7 angstrom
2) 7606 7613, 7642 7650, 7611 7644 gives -0.2 angstrom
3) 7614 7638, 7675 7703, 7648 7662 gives 0.5 angstrom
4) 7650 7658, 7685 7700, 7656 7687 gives 0.1 angstrom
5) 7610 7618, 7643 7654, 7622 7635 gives 0.1 angstrom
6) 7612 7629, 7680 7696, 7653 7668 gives 0.6 angstrom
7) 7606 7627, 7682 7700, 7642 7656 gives 0.6 angstrom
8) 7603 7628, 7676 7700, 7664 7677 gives 0.1 angstrom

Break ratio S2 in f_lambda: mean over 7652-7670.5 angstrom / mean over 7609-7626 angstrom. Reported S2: 0.9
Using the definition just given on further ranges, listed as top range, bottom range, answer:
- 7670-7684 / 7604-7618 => 0.93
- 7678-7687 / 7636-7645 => 0.98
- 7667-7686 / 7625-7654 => 0.99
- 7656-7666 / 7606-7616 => 0.91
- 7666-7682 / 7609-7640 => 0.96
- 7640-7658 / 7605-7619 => 0.92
